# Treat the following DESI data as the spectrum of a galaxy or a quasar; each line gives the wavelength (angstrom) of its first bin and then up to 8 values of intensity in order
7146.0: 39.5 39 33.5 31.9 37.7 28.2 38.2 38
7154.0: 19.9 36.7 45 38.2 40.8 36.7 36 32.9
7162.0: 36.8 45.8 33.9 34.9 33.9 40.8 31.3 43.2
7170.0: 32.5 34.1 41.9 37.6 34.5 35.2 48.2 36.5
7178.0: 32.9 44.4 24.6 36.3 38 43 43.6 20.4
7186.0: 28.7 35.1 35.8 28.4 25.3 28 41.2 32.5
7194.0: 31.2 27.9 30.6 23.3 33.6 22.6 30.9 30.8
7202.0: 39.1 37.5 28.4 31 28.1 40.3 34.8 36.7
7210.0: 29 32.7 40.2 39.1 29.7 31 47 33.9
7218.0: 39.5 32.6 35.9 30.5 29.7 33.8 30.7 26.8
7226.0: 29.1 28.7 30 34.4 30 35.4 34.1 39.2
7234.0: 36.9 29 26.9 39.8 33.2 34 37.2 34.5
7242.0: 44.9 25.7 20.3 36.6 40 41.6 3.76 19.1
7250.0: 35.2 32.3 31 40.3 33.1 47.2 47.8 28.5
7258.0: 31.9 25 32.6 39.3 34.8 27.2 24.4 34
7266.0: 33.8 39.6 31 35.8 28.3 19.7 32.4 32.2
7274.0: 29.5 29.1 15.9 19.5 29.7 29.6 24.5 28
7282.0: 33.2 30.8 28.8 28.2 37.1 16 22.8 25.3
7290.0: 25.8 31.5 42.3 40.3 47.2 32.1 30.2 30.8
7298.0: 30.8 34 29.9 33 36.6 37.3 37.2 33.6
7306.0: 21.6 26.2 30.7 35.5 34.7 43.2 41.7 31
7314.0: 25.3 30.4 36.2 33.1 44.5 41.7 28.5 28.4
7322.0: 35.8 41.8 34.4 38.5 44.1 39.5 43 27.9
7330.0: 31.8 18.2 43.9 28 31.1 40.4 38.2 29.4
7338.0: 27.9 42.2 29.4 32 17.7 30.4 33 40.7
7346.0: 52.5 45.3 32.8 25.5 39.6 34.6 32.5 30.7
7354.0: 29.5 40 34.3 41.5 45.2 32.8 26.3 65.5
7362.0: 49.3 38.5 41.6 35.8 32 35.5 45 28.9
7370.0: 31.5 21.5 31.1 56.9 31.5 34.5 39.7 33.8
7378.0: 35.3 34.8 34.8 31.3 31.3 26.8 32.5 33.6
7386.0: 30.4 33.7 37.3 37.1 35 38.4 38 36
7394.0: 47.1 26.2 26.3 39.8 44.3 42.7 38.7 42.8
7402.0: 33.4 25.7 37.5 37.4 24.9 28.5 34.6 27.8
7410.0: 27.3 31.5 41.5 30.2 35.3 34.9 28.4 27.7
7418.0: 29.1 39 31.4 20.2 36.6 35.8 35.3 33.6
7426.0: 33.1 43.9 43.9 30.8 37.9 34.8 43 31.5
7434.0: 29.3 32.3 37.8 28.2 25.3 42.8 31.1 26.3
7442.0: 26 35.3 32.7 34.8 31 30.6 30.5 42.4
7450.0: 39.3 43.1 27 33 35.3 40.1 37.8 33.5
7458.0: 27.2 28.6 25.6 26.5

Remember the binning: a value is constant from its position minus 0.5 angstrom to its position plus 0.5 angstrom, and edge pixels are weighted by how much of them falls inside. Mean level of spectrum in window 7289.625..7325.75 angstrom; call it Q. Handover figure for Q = 34.4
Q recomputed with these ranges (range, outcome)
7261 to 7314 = 31.1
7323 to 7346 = 34.3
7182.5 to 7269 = 32.9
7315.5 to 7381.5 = 35.8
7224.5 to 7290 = 31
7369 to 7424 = 33.9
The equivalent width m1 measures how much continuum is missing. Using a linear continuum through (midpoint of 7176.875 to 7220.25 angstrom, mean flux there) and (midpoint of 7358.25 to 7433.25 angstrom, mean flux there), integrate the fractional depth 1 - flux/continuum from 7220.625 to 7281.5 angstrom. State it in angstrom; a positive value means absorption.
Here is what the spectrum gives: 4.33 angstrom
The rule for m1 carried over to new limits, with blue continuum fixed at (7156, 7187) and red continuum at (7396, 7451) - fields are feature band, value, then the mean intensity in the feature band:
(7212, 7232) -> 1.6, 33.2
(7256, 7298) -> 6.0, 30.4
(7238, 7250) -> 1.6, 31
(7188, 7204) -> 2.4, 30.9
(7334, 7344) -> 0.8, 32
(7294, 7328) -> 0.5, 34.6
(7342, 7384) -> -1.9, 36.2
